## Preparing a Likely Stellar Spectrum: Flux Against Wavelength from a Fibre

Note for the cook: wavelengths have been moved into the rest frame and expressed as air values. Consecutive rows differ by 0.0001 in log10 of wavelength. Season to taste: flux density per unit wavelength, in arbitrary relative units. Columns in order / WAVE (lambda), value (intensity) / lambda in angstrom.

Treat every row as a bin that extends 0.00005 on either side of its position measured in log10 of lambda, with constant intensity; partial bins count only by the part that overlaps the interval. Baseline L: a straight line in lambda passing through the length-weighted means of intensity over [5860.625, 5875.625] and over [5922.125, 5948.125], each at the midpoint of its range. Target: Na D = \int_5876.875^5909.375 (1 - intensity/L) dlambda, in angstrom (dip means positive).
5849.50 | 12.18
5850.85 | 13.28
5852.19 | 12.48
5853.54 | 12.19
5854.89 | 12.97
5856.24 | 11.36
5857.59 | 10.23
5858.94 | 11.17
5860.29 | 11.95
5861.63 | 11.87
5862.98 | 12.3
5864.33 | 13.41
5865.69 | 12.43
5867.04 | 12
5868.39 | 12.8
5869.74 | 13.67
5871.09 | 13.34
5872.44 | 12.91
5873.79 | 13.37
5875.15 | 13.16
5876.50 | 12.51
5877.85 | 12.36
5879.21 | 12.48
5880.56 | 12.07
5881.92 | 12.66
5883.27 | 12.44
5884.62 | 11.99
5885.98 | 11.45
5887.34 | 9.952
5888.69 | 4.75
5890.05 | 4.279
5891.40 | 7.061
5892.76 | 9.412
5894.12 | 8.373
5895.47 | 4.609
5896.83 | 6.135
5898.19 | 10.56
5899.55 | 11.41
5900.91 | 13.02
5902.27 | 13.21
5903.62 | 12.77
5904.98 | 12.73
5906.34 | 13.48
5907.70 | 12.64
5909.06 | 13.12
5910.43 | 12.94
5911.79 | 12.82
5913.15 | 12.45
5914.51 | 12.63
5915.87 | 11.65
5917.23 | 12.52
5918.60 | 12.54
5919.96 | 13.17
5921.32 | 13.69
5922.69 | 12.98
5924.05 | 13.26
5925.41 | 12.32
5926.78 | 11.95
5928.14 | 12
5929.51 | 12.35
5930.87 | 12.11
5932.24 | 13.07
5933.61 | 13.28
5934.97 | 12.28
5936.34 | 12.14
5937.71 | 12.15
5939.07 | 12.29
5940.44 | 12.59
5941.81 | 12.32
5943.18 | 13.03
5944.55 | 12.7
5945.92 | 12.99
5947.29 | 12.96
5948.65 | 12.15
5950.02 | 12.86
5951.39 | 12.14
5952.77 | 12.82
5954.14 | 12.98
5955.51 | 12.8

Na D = 5.6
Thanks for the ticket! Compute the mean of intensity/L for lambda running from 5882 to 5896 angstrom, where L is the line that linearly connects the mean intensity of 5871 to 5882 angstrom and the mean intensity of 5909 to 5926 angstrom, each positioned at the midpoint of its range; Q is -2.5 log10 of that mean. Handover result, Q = 0.42 mag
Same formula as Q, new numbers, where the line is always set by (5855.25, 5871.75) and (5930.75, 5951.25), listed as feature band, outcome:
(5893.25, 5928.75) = 0.052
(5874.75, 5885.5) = -0.011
